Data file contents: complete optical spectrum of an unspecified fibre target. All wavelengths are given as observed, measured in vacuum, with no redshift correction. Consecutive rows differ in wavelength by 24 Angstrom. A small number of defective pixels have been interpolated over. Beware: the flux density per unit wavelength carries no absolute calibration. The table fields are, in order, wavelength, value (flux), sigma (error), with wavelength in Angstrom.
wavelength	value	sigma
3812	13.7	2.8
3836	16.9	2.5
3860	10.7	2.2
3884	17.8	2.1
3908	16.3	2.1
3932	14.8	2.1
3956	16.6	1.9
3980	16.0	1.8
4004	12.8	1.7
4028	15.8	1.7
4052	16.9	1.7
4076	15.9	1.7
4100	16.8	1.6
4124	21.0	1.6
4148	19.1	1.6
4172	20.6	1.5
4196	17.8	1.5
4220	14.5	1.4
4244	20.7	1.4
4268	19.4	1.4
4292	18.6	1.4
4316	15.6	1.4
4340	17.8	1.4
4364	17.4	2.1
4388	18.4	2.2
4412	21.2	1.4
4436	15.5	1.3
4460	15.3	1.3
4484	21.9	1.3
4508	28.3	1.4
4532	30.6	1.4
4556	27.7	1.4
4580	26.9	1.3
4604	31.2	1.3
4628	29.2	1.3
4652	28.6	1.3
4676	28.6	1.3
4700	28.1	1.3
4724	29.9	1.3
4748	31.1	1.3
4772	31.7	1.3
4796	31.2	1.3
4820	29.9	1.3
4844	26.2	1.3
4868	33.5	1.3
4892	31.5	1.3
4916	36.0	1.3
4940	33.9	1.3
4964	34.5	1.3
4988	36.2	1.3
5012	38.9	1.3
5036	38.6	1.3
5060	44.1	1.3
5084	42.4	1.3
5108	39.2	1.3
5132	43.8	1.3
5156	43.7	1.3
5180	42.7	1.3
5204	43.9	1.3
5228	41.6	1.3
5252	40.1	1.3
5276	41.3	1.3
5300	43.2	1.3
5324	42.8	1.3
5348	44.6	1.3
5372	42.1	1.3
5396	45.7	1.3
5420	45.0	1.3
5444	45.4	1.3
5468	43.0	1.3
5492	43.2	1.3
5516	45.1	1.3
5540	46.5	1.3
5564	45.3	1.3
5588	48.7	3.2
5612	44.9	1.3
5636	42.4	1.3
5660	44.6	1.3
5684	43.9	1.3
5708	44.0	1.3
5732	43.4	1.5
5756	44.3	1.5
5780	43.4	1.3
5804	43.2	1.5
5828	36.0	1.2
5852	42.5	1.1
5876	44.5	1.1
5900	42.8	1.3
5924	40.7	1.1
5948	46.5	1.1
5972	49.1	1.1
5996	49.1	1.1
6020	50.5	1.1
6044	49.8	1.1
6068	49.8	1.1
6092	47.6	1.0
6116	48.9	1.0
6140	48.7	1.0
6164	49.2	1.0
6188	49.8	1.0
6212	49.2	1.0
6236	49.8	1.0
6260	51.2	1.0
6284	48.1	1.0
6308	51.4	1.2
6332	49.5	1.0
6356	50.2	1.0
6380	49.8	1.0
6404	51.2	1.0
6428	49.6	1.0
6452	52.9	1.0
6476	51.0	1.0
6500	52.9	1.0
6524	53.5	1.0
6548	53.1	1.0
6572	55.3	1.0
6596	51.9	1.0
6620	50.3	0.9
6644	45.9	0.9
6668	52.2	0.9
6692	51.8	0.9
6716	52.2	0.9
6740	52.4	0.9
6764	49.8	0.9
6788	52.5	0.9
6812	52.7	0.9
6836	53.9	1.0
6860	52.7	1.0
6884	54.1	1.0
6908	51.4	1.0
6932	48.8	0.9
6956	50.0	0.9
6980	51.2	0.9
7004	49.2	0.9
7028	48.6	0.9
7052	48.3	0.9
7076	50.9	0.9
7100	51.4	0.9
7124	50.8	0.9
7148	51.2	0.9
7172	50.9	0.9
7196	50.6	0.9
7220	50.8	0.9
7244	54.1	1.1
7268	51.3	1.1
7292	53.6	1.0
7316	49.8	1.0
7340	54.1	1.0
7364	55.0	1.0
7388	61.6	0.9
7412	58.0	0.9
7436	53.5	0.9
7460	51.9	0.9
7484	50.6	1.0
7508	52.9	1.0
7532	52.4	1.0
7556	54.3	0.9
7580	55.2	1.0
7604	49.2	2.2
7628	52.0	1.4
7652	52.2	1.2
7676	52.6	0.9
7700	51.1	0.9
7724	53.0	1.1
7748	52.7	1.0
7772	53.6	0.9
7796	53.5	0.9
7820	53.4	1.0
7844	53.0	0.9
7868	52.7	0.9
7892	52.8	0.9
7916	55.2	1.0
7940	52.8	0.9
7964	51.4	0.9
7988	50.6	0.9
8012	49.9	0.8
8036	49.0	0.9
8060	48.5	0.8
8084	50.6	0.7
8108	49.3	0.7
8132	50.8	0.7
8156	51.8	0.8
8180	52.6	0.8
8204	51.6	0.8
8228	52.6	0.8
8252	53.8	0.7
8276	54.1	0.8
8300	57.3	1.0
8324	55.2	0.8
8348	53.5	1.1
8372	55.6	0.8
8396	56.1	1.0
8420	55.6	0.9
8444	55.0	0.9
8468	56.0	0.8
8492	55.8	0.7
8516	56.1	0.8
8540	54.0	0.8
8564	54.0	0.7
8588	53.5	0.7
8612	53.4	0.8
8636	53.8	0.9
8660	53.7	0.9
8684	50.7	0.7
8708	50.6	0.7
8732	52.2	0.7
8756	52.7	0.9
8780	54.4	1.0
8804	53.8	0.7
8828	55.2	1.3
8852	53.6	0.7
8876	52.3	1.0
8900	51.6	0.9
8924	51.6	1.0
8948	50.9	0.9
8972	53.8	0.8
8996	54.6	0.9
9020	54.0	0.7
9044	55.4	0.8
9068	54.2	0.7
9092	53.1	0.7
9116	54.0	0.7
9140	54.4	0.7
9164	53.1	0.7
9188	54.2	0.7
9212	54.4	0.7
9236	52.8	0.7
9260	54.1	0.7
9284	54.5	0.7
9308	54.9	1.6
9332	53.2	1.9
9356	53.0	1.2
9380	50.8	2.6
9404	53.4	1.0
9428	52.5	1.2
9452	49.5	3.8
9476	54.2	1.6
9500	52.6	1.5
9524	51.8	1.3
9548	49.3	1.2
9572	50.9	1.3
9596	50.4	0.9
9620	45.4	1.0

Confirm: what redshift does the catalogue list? 0.13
